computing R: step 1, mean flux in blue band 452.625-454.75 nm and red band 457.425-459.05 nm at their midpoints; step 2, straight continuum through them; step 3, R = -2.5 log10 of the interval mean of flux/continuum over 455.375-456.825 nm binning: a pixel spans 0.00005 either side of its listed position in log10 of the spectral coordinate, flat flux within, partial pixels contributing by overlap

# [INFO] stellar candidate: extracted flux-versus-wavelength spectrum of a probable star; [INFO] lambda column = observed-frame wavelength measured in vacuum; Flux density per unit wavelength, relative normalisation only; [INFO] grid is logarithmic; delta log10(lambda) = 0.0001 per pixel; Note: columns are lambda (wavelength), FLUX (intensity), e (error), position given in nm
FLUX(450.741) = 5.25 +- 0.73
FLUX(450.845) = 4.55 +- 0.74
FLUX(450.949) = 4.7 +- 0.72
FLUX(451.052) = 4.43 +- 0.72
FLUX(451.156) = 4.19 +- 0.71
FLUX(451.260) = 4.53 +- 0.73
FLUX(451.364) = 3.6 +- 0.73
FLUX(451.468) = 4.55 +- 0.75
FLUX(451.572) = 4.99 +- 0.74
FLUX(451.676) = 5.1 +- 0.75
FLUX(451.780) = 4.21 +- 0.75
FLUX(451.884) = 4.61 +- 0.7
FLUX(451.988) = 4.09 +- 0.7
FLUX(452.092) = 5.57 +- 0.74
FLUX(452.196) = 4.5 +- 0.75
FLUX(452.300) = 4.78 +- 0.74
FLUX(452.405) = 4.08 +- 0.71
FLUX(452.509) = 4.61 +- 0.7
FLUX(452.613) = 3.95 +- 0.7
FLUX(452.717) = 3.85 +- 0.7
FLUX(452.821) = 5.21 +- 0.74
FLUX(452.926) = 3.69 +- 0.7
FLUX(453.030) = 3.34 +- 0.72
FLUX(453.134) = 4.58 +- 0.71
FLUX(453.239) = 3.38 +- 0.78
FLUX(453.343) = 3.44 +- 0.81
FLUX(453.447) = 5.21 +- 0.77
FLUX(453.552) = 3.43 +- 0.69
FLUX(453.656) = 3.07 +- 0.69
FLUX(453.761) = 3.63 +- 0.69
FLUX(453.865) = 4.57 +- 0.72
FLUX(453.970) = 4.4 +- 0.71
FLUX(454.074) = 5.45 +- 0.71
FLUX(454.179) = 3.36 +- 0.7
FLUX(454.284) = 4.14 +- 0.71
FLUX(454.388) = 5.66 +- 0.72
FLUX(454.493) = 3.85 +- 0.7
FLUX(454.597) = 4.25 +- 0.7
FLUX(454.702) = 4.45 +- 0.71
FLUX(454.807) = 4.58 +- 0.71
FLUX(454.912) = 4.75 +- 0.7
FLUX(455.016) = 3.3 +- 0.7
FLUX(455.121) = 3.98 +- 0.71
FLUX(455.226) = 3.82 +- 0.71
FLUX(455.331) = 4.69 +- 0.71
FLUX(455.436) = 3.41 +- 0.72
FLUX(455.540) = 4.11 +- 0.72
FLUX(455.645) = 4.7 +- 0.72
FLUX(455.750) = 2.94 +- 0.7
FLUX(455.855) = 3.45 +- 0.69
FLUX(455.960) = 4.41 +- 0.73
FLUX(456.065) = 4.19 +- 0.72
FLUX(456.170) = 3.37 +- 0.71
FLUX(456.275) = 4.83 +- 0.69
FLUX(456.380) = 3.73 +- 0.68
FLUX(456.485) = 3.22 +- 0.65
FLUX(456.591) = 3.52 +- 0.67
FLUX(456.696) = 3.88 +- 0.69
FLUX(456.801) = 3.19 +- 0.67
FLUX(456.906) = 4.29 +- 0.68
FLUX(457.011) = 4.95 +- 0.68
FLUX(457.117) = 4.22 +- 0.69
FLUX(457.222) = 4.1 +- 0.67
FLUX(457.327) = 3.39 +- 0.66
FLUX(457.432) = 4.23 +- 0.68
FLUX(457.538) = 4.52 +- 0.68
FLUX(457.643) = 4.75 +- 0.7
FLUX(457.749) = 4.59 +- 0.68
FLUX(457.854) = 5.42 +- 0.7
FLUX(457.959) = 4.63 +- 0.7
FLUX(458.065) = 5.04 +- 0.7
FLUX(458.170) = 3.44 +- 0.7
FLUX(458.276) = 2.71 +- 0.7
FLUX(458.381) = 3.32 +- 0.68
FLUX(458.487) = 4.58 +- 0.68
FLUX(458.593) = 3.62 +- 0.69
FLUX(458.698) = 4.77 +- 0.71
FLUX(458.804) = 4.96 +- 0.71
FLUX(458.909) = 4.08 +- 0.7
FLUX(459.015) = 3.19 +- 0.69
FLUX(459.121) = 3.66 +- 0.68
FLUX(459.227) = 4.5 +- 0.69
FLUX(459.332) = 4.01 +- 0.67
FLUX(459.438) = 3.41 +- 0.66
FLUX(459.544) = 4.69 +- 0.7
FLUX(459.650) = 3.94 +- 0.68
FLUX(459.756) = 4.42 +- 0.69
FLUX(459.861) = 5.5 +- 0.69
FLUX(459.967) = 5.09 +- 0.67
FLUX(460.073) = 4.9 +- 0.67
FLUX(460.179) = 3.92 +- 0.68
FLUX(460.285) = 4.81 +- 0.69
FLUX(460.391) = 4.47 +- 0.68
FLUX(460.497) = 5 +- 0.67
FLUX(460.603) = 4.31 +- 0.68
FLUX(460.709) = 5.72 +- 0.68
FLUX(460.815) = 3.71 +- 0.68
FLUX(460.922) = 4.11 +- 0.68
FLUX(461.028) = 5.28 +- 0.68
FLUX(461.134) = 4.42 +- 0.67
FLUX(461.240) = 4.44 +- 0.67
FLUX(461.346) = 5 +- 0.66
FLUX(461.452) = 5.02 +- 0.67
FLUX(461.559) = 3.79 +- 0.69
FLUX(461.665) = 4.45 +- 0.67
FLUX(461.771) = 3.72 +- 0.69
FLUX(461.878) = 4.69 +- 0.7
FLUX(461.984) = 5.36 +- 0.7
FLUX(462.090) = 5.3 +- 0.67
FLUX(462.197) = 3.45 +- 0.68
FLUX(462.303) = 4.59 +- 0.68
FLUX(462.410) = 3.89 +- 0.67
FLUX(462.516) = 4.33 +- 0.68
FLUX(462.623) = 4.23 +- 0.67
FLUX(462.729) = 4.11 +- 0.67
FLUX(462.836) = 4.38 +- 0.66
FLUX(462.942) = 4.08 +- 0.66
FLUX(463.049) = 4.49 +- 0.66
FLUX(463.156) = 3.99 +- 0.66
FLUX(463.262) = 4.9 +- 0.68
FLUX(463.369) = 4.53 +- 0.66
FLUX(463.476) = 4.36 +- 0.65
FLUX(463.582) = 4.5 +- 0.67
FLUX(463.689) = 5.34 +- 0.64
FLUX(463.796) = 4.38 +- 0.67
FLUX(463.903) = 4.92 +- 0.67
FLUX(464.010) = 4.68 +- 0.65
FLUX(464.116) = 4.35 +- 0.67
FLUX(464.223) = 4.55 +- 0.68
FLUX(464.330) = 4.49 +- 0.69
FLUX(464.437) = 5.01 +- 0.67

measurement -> 0.11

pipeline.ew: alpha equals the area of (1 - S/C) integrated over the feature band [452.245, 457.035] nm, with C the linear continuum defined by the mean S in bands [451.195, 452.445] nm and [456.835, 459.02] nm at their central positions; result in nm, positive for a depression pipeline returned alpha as 0.36 nm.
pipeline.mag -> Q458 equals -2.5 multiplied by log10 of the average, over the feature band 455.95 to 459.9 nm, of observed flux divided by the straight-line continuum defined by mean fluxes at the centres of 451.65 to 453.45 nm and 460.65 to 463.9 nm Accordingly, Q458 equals 0.07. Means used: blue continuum 4.31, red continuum 4.49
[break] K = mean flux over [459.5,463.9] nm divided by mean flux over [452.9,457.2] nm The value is 1.1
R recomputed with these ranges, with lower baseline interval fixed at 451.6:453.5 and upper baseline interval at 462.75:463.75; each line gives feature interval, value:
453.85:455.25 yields 0.012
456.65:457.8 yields 0.056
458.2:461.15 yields 0.032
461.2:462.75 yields 0.011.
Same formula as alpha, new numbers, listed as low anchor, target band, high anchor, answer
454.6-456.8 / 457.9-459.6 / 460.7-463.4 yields 0.06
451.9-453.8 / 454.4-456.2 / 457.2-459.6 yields 0.04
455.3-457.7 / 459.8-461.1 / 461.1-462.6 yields -0.12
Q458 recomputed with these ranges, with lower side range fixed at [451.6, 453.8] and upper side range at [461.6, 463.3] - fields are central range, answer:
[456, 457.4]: 0.09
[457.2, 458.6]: 0.03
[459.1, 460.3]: -0.02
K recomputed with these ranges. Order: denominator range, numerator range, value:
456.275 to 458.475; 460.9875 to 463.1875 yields 1.08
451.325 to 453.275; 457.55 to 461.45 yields 1.01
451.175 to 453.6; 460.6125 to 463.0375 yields 1.03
